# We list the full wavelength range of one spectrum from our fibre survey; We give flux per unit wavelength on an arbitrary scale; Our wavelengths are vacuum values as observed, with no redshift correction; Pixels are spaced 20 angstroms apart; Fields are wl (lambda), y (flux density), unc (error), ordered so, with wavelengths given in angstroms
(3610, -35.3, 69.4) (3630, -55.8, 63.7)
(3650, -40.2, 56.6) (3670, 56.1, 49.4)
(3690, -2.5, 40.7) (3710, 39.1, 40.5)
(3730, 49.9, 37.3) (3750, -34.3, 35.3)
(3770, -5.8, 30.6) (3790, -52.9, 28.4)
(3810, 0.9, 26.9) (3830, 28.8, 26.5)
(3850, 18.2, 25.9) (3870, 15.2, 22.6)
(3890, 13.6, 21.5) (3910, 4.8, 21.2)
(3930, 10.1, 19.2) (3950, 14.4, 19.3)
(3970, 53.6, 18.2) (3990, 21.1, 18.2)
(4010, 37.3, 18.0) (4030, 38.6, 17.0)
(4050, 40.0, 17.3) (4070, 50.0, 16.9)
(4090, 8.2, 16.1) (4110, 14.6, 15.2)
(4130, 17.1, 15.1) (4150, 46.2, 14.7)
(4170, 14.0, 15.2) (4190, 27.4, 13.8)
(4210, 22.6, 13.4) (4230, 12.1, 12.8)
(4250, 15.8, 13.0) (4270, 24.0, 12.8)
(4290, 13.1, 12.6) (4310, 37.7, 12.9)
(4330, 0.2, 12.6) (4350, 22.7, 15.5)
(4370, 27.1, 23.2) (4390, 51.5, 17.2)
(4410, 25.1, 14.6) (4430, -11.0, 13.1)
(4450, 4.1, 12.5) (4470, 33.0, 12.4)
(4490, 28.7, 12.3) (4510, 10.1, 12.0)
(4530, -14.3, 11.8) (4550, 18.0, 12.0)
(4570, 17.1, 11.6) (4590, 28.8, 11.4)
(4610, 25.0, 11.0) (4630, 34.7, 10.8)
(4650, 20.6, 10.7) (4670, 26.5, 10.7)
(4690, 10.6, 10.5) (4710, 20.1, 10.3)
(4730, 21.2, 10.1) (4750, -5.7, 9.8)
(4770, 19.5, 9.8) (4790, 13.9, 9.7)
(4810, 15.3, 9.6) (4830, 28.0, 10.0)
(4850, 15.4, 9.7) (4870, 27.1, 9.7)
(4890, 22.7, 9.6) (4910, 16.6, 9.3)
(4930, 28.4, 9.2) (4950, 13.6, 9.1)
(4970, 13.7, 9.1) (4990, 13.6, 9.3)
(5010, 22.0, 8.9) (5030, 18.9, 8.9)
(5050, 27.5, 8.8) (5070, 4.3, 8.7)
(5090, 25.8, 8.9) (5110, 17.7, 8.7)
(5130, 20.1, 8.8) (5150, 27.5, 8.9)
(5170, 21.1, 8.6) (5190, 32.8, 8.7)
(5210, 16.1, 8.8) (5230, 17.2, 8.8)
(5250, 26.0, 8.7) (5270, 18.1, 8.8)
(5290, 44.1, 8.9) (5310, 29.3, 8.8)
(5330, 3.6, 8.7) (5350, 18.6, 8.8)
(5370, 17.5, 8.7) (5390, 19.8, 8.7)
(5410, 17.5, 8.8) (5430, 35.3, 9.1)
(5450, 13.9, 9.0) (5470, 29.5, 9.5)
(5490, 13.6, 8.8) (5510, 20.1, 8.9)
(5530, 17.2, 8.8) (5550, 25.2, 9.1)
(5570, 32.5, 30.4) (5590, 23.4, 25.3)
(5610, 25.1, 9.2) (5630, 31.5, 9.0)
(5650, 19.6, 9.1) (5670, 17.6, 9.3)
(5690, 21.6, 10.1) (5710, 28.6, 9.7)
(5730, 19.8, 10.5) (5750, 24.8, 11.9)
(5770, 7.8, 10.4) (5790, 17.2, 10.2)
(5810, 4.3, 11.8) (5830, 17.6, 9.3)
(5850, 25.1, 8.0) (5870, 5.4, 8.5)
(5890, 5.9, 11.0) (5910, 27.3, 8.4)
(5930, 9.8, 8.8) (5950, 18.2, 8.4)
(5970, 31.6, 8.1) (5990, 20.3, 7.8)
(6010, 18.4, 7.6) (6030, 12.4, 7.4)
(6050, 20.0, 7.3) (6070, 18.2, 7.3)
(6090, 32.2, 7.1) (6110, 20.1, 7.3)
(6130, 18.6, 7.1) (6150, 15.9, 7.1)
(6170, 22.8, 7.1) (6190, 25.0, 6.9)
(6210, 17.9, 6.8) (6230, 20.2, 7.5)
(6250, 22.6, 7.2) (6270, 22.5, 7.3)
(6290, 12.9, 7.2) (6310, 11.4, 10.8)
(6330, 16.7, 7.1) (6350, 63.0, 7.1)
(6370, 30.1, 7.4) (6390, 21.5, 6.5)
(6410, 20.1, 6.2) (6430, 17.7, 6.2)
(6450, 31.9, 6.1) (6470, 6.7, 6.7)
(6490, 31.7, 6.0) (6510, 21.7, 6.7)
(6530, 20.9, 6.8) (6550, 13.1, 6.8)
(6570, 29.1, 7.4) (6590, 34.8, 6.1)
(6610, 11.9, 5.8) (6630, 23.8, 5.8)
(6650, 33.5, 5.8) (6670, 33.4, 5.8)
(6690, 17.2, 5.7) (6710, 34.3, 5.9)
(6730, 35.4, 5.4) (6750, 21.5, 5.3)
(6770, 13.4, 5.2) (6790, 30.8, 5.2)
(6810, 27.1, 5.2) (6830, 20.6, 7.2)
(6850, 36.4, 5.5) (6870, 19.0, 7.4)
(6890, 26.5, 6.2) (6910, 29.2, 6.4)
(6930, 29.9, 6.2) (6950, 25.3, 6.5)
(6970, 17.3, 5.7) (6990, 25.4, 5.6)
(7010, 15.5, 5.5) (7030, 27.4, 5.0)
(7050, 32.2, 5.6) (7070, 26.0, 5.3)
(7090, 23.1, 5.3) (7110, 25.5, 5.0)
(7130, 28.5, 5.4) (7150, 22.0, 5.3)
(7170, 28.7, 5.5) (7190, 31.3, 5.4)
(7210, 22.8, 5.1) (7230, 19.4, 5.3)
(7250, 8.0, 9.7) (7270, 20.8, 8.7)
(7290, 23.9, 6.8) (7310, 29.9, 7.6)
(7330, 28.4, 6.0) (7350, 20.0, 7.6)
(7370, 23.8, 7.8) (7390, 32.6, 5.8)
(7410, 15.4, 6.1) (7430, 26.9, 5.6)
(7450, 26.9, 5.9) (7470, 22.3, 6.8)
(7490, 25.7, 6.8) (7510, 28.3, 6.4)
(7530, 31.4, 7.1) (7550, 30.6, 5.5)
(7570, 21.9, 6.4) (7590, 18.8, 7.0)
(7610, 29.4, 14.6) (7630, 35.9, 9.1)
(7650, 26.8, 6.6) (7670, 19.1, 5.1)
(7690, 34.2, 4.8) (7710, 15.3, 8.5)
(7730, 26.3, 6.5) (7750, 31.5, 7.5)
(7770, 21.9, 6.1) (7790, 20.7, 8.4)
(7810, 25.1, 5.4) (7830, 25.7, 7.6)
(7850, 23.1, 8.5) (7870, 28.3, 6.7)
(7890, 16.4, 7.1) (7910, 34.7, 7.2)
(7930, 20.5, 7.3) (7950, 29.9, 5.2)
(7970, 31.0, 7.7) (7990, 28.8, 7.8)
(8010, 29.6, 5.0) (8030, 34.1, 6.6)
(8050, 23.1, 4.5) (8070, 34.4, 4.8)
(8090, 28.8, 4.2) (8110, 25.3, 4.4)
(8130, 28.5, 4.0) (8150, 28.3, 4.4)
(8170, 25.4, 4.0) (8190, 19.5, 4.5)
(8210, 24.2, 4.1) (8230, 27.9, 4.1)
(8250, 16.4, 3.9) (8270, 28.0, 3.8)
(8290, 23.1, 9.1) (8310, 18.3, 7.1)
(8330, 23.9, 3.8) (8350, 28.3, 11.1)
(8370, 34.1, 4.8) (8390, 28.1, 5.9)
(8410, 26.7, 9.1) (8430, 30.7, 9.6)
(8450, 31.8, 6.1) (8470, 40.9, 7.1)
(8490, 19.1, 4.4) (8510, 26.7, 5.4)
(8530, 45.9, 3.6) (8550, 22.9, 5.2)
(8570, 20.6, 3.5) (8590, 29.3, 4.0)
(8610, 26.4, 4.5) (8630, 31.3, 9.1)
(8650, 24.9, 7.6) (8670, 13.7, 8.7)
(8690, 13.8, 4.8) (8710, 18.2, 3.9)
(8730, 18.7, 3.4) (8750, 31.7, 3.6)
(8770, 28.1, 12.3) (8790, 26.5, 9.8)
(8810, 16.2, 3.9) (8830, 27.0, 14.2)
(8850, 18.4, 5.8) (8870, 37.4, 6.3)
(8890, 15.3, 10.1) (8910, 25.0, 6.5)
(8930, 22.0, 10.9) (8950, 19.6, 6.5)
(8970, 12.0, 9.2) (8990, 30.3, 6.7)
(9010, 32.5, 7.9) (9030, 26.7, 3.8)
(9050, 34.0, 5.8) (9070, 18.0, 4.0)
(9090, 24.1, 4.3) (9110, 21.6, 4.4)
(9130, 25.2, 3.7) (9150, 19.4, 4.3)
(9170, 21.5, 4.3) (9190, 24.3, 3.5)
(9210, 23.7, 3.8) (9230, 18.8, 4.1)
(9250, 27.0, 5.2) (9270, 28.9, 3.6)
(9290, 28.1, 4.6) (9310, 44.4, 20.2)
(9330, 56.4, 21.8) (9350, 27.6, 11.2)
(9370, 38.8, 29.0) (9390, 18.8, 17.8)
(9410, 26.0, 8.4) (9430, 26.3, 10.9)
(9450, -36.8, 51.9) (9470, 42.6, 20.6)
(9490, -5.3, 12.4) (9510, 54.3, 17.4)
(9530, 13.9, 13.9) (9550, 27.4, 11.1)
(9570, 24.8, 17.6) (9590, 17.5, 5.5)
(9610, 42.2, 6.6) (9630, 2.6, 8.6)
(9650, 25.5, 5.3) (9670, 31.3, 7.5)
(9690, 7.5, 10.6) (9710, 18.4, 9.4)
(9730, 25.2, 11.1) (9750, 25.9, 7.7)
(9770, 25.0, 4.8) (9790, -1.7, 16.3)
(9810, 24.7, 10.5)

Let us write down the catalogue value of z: 0.70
